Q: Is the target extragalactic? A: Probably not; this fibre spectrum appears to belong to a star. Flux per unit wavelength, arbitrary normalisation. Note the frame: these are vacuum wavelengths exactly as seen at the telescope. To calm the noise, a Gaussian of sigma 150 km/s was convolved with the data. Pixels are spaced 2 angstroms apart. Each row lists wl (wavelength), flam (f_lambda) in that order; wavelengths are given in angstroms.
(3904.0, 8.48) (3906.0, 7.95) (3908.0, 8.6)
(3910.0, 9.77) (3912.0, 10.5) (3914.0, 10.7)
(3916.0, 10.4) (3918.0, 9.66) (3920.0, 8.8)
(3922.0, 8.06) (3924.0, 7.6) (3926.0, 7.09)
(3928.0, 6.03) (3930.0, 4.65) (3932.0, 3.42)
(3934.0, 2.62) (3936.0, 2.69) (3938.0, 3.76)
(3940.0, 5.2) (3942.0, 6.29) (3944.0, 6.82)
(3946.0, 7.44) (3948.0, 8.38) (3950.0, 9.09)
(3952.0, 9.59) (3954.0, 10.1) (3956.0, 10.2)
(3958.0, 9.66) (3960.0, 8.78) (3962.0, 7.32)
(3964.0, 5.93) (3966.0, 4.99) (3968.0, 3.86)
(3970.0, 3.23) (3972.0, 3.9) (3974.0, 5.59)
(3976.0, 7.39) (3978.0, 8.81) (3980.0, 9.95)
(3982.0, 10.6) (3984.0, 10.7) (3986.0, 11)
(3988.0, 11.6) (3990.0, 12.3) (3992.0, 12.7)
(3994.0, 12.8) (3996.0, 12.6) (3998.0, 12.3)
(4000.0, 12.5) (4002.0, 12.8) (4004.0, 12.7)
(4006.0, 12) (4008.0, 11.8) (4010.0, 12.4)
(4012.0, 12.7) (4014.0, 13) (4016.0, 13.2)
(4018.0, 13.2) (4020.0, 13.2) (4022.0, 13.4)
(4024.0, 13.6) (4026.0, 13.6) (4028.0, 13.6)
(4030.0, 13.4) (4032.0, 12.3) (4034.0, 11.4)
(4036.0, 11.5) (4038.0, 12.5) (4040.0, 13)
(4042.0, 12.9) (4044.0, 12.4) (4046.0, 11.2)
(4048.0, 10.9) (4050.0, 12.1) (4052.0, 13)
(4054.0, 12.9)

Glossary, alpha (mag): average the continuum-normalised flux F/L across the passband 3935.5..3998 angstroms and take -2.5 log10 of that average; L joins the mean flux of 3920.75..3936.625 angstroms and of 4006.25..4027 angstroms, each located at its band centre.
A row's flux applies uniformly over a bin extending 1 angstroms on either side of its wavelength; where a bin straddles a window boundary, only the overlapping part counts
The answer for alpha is 0.06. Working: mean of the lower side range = 5.39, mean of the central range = 8.28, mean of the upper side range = 13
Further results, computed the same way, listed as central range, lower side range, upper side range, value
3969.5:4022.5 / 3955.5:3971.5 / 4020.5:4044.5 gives -0.16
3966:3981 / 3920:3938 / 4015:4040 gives 0.42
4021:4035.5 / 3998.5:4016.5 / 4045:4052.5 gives -0.07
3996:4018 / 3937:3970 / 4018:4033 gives -0.08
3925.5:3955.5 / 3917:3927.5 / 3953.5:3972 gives 0.19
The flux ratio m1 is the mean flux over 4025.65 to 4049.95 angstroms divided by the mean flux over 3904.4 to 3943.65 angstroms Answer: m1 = 1.75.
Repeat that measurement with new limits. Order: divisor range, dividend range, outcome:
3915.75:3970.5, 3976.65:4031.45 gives 1.80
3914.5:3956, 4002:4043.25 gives 1.82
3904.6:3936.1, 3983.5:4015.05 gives 1.62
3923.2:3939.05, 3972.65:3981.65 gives 1.70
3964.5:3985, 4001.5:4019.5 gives 1.84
